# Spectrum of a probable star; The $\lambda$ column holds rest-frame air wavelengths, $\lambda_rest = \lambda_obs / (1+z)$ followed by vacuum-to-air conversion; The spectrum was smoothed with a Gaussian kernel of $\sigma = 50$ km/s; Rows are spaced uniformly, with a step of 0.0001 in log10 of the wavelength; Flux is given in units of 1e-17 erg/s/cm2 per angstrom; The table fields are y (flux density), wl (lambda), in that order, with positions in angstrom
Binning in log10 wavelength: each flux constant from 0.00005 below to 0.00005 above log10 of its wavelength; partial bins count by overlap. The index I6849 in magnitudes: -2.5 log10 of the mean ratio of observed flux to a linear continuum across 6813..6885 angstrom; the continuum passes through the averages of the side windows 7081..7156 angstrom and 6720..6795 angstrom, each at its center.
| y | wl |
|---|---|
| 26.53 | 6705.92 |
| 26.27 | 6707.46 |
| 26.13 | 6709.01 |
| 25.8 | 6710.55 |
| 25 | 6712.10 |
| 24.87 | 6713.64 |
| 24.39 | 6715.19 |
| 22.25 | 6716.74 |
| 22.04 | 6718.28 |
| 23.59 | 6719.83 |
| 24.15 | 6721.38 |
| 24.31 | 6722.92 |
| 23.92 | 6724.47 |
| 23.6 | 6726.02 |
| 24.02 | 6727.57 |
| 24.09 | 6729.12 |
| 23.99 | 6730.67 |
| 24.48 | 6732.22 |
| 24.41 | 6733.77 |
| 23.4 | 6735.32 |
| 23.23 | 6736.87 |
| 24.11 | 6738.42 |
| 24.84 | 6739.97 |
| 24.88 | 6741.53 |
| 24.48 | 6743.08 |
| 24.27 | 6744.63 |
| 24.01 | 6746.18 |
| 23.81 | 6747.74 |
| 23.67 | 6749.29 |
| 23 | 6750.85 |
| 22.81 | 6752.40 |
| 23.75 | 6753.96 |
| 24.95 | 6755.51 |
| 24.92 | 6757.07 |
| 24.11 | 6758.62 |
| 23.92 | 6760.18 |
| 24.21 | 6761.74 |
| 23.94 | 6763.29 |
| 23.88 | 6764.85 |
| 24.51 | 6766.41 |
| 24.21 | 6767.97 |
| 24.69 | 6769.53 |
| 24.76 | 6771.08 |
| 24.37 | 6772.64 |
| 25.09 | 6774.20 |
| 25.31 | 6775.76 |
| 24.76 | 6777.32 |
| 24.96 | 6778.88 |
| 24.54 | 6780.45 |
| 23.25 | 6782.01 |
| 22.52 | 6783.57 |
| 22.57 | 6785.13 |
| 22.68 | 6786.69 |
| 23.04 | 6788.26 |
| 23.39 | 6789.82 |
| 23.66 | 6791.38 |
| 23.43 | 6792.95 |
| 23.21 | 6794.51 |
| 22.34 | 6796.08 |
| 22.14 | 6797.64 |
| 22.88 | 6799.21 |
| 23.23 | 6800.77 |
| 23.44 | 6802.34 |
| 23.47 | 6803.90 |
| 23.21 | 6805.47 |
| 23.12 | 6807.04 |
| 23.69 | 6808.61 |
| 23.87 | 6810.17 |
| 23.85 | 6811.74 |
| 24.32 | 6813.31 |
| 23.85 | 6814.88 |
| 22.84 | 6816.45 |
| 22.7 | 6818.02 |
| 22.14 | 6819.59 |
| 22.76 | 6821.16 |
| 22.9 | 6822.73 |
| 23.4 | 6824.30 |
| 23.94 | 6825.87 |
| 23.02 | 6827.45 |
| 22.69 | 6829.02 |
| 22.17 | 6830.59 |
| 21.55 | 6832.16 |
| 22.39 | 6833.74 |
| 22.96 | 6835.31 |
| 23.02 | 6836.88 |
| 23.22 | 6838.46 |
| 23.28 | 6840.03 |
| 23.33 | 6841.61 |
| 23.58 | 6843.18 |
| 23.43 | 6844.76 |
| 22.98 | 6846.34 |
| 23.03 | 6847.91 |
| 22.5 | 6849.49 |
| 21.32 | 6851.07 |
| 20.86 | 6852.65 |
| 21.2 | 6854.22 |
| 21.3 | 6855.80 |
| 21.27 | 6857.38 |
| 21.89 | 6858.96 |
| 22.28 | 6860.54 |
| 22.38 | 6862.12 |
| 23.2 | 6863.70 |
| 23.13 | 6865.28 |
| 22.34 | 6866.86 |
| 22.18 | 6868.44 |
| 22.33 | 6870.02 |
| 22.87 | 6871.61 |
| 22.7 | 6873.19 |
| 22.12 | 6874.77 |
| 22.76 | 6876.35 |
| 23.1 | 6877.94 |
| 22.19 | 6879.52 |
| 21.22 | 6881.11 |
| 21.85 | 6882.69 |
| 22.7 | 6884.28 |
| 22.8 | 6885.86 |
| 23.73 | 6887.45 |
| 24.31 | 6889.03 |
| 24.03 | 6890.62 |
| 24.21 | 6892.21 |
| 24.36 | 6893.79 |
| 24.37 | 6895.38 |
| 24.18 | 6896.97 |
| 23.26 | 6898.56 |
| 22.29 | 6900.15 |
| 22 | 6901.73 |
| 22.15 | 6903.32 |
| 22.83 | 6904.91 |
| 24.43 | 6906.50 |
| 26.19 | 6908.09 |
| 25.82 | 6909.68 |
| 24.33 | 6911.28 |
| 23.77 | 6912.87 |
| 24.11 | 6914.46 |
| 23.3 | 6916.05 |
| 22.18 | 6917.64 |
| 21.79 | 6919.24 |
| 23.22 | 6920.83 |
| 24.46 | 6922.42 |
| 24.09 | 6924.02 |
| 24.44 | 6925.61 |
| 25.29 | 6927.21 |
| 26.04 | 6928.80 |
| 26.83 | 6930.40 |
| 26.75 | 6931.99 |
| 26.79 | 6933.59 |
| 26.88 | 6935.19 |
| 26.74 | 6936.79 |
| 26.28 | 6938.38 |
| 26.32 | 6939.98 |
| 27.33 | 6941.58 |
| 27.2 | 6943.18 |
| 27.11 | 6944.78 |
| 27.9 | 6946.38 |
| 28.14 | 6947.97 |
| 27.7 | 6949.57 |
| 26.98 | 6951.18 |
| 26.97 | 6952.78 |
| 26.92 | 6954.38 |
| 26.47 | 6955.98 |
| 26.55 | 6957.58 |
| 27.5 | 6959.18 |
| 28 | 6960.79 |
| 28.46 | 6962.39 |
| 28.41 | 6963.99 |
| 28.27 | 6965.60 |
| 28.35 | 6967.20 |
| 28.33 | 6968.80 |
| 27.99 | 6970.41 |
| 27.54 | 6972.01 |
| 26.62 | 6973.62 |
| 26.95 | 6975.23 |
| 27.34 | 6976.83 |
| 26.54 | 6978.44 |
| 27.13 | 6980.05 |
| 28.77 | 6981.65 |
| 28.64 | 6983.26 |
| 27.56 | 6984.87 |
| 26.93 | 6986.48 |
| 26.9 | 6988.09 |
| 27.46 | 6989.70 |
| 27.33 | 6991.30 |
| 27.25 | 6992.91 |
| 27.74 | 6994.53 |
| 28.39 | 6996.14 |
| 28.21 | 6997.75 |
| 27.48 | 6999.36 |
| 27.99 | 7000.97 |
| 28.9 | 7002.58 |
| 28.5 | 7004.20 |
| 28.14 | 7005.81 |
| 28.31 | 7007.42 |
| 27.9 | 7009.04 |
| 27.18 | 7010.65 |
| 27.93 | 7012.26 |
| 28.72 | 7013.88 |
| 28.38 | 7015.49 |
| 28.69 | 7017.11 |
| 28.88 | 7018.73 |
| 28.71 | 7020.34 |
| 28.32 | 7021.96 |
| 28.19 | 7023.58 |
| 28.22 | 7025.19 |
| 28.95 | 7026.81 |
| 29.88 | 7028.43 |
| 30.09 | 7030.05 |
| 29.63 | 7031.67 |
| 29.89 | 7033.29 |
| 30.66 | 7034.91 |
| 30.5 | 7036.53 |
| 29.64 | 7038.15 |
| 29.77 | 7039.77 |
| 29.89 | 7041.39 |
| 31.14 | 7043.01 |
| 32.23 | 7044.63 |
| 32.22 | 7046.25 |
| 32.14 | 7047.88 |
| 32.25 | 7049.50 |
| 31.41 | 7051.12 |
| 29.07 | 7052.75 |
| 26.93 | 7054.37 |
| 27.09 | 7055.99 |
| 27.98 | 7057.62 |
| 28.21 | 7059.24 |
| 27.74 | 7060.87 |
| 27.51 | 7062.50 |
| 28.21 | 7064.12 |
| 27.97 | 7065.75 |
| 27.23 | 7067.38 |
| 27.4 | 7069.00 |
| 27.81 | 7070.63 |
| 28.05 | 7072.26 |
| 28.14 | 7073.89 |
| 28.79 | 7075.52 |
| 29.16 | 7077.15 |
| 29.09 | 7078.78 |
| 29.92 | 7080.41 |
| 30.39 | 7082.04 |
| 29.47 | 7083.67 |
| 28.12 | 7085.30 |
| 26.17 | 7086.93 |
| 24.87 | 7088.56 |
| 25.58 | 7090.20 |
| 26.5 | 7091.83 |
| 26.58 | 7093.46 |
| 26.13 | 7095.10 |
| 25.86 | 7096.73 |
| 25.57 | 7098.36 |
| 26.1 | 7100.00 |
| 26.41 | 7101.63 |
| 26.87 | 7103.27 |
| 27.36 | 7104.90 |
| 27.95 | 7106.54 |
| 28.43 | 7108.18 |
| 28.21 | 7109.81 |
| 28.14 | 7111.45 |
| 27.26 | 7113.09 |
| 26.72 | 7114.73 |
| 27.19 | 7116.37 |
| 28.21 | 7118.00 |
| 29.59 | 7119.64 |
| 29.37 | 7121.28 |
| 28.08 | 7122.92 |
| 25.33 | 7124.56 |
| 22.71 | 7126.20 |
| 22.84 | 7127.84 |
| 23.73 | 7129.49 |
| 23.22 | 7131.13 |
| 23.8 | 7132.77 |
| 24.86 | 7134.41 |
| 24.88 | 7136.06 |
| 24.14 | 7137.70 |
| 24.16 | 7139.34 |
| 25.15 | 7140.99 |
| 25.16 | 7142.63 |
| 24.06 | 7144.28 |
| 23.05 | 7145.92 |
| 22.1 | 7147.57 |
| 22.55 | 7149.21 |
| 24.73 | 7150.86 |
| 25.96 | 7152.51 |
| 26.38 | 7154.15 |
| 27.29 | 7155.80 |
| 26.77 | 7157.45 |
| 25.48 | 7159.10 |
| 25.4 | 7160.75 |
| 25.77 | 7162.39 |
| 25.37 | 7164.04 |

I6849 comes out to 0.09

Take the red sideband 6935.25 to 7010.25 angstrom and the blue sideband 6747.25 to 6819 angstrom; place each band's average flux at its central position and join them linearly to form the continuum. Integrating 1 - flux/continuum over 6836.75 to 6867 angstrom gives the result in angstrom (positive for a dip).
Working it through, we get 3.2 angstrom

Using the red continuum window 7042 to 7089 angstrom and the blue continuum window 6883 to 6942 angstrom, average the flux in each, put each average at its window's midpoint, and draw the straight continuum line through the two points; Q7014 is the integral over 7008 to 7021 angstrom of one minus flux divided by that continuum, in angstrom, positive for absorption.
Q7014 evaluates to -0.4 angstrom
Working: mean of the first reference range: 24.4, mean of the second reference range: 28.9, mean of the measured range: 28.3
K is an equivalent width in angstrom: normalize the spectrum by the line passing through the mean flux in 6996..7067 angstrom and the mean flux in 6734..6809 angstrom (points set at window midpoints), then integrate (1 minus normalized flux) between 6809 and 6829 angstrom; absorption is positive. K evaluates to 1.2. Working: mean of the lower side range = 23.8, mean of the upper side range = 29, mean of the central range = 23.3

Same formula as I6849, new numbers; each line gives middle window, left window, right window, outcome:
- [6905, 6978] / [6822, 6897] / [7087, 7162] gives -0.11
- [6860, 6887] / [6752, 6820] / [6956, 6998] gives 0.14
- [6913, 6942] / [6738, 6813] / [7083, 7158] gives -0.01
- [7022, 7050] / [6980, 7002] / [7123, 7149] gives -0.14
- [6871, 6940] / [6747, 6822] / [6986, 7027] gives 0.09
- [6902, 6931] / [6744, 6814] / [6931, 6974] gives 0.11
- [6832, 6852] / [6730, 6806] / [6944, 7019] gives 0.11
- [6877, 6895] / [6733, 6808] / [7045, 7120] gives 0.10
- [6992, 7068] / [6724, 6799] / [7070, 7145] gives -0.11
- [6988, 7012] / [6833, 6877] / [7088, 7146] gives -0.14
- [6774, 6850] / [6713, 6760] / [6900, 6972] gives 0.07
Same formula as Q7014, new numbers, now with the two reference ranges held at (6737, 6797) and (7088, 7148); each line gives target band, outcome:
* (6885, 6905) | 1.0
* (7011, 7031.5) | -2.7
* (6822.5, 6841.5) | 1.1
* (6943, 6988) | -4.5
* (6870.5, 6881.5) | 0.9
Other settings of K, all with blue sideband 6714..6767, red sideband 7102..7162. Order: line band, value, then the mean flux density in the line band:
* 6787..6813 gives 1.0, 23.3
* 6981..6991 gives -1.0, 27.7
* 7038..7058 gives -3.8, 30.2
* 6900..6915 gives 0.5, 23.9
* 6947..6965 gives -1.8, 27.5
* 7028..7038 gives -1.9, 30.1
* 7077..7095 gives -1.5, 27.7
